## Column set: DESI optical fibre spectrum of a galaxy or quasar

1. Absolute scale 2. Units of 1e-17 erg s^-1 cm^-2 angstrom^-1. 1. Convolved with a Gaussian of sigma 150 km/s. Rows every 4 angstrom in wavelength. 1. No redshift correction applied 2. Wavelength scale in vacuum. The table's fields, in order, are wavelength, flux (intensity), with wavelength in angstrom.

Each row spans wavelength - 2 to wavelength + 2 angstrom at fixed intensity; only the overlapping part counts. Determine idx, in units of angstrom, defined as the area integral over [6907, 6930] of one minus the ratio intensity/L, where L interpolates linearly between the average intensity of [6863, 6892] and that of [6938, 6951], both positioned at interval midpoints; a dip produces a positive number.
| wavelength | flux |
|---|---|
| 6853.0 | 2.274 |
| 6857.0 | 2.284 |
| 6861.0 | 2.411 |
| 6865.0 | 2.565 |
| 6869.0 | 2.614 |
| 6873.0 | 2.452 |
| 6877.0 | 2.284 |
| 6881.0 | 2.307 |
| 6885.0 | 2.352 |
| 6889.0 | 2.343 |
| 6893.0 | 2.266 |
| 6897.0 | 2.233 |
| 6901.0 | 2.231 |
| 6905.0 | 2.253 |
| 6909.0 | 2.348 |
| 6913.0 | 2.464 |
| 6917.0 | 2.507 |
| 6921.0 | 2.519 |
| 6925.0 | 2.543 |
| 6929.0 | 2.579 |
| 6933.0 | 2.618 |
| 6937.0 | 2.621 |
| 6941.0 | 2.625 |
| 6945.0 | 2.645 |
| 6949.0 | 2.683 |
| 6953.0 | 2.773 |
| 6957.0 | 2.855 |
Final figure 0.6 angstrom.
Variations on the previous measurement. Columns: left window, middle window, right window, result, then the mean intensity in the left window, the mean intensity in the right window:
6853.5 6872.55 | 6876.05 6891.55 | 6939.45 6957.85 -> 1.2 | 2.45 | 2.71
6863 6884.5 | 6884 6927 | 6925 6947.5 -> 2.7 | 2.44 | 2.61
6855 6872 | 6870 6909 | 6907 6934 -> 2.7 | 2.47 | 2.51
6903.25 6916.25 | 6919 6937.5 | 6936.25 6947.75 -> -0.4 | 2.37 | 2.63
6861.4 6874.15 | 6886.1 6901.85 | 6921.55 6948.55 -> 1.8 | 2.53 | 2.61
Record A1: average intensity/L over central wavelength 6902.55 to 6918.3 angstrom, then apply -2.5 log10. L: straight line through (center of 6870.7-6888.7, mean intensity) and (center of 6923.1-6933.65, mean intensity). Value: 0.05 mag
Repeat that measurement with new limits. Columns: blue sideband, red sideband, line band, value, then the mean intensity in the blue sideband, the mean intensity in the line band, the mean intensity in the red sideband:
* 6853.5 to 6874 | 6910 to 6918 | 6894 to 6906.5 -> 0.10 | 2.45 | 2.24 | 2.47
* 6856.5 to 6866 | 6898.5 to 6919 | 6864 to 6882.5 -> -0.01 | 2.43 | 2.44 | 2.36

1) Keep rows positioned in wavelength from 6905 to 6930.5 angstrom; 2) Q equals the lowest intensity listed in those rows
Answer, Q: 2.253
